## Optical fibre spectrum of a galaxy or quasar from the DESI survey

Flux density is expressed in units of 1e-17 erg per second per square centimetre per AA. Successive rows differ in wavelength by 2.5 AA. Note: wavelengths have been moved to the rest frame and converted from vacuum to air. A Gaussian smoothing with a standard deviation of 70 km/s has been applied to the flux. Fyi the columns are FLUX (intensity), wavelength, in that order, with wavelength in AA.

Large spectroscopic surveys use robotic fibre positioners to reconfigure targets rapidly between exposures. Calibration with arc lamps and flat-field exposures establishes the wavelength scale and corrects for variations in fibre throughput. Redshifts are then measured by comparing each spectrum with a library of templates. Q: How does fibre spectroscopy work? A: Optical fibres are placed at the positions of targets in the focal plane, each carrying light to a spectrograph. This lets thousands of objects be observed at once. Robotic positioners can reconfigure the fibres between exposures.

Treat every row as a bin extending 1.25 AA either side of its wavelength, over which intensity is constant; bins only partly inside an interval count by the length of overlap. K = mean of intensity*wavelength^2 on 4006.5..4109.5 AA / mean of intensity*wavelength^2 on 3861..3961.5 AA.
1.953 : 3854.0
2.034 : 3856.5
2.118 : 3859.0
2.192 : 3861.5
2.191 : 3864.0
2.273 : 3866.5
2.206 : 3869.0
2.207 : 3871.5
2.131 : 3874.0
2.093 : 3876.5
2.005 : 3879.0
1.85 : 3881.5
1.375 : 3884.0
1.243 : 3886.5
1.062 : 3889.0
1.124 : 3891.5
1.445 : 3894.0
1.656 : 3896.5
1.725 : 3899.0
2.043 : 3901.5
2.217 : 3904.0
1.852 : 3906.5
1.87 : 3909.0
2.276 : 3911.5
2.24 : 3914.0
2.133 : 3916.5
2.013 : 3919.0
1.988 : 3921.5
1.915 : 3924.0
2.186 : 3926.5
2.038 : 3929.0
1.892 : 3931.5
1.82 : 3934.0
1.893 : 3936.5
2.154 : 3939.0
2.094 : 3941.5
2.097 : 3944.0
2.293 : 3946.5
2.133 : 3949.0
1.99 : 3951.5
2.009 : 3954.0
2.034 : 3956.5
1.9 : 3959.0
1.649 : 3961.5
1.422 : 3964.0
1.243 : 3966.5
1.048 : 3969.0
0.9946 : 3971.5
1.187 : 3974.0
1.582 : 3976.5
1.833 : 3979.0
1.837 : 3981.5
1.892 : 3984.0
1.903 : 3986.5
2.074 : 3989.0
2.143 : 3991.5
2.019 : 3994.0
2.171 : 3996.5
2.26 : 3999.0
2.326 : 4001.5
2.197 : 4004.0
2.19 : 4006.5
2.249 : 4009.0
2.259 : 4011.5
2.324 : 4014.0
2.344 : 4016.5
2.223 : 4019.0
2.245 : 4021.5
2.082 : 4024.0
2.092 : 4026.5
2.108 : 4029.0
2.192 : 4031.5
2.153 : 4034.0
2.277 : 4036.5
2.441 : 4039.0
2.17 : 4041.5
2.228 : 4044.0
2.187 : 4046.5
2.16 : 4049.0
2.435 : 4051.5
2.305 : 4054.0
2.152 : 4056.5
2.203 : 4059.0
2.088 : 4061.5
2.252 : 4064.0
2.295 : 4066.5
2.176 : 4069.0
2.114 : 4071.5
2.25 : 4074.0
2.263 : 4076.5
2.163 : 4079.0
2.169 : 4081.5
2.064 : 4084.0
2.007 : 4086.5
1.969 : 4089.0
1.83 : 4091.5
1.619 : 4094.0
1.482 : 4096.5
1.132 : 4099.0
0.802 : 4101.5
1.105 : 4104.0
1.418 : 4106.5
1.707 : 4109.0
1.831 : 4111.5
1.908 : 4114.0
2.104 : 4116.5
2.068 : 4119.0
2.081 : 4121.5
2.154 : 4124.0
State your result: 1.1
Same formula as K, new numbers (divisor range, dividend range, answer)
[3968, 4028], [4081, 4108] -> 0.84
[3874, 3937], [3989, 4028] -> 1.26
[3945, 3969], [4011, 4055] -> 1.28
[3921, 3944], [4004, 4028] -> 1.16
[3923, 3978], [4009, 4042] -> 1.29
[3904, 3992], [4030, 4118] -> 1.13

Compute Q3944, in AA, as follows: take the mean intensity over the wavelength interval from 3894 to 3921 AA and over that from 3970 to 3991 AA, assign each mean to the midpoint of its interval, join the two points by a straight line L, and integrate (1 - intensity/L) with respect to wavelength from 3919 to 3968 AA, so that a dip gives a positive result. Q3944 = -2.8 AA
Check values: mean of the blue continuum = 1.98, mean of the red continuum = 1.67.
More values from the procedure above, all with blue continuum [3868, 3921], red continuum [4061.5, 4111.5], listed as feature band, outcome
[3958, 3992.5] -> 4.25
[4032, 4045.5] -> -3.00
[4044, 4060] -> -3.48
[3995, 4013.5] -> -3.96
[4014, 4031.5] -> -3.34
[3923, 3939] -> -1.11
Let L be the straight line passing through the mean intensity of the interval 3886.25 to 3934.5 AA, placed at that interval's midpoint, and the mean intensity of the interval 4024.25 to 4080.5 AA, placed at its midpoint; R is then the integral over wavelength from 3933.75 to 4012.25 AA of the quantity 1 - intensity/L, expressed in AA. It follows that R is 4.2 AA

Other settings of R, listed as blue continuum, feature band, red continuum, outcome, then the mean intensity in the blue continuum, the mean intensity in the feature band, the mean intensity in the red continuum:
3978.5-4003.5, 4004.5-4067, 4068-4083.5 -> -3.0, 2.06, 2.22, 2.18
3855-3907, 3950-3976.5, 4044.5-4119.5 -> 4.7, 1.86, 1.55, 1.94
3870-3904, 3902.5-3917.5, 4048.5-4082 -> -2.7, 1.71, 2.1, 2.22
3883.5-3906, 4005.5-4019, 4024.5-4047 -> -1.1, 1.56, 2.27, 2.2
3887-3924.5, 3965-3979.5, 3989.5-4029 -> 5.5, 1.82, 1.29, 2.2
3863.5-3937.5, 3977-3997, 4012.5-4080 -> 1.2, 1.9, 1.96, 2.22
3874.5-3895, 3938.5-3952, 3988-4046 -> -2.1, 1.55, 2.13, 2.21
